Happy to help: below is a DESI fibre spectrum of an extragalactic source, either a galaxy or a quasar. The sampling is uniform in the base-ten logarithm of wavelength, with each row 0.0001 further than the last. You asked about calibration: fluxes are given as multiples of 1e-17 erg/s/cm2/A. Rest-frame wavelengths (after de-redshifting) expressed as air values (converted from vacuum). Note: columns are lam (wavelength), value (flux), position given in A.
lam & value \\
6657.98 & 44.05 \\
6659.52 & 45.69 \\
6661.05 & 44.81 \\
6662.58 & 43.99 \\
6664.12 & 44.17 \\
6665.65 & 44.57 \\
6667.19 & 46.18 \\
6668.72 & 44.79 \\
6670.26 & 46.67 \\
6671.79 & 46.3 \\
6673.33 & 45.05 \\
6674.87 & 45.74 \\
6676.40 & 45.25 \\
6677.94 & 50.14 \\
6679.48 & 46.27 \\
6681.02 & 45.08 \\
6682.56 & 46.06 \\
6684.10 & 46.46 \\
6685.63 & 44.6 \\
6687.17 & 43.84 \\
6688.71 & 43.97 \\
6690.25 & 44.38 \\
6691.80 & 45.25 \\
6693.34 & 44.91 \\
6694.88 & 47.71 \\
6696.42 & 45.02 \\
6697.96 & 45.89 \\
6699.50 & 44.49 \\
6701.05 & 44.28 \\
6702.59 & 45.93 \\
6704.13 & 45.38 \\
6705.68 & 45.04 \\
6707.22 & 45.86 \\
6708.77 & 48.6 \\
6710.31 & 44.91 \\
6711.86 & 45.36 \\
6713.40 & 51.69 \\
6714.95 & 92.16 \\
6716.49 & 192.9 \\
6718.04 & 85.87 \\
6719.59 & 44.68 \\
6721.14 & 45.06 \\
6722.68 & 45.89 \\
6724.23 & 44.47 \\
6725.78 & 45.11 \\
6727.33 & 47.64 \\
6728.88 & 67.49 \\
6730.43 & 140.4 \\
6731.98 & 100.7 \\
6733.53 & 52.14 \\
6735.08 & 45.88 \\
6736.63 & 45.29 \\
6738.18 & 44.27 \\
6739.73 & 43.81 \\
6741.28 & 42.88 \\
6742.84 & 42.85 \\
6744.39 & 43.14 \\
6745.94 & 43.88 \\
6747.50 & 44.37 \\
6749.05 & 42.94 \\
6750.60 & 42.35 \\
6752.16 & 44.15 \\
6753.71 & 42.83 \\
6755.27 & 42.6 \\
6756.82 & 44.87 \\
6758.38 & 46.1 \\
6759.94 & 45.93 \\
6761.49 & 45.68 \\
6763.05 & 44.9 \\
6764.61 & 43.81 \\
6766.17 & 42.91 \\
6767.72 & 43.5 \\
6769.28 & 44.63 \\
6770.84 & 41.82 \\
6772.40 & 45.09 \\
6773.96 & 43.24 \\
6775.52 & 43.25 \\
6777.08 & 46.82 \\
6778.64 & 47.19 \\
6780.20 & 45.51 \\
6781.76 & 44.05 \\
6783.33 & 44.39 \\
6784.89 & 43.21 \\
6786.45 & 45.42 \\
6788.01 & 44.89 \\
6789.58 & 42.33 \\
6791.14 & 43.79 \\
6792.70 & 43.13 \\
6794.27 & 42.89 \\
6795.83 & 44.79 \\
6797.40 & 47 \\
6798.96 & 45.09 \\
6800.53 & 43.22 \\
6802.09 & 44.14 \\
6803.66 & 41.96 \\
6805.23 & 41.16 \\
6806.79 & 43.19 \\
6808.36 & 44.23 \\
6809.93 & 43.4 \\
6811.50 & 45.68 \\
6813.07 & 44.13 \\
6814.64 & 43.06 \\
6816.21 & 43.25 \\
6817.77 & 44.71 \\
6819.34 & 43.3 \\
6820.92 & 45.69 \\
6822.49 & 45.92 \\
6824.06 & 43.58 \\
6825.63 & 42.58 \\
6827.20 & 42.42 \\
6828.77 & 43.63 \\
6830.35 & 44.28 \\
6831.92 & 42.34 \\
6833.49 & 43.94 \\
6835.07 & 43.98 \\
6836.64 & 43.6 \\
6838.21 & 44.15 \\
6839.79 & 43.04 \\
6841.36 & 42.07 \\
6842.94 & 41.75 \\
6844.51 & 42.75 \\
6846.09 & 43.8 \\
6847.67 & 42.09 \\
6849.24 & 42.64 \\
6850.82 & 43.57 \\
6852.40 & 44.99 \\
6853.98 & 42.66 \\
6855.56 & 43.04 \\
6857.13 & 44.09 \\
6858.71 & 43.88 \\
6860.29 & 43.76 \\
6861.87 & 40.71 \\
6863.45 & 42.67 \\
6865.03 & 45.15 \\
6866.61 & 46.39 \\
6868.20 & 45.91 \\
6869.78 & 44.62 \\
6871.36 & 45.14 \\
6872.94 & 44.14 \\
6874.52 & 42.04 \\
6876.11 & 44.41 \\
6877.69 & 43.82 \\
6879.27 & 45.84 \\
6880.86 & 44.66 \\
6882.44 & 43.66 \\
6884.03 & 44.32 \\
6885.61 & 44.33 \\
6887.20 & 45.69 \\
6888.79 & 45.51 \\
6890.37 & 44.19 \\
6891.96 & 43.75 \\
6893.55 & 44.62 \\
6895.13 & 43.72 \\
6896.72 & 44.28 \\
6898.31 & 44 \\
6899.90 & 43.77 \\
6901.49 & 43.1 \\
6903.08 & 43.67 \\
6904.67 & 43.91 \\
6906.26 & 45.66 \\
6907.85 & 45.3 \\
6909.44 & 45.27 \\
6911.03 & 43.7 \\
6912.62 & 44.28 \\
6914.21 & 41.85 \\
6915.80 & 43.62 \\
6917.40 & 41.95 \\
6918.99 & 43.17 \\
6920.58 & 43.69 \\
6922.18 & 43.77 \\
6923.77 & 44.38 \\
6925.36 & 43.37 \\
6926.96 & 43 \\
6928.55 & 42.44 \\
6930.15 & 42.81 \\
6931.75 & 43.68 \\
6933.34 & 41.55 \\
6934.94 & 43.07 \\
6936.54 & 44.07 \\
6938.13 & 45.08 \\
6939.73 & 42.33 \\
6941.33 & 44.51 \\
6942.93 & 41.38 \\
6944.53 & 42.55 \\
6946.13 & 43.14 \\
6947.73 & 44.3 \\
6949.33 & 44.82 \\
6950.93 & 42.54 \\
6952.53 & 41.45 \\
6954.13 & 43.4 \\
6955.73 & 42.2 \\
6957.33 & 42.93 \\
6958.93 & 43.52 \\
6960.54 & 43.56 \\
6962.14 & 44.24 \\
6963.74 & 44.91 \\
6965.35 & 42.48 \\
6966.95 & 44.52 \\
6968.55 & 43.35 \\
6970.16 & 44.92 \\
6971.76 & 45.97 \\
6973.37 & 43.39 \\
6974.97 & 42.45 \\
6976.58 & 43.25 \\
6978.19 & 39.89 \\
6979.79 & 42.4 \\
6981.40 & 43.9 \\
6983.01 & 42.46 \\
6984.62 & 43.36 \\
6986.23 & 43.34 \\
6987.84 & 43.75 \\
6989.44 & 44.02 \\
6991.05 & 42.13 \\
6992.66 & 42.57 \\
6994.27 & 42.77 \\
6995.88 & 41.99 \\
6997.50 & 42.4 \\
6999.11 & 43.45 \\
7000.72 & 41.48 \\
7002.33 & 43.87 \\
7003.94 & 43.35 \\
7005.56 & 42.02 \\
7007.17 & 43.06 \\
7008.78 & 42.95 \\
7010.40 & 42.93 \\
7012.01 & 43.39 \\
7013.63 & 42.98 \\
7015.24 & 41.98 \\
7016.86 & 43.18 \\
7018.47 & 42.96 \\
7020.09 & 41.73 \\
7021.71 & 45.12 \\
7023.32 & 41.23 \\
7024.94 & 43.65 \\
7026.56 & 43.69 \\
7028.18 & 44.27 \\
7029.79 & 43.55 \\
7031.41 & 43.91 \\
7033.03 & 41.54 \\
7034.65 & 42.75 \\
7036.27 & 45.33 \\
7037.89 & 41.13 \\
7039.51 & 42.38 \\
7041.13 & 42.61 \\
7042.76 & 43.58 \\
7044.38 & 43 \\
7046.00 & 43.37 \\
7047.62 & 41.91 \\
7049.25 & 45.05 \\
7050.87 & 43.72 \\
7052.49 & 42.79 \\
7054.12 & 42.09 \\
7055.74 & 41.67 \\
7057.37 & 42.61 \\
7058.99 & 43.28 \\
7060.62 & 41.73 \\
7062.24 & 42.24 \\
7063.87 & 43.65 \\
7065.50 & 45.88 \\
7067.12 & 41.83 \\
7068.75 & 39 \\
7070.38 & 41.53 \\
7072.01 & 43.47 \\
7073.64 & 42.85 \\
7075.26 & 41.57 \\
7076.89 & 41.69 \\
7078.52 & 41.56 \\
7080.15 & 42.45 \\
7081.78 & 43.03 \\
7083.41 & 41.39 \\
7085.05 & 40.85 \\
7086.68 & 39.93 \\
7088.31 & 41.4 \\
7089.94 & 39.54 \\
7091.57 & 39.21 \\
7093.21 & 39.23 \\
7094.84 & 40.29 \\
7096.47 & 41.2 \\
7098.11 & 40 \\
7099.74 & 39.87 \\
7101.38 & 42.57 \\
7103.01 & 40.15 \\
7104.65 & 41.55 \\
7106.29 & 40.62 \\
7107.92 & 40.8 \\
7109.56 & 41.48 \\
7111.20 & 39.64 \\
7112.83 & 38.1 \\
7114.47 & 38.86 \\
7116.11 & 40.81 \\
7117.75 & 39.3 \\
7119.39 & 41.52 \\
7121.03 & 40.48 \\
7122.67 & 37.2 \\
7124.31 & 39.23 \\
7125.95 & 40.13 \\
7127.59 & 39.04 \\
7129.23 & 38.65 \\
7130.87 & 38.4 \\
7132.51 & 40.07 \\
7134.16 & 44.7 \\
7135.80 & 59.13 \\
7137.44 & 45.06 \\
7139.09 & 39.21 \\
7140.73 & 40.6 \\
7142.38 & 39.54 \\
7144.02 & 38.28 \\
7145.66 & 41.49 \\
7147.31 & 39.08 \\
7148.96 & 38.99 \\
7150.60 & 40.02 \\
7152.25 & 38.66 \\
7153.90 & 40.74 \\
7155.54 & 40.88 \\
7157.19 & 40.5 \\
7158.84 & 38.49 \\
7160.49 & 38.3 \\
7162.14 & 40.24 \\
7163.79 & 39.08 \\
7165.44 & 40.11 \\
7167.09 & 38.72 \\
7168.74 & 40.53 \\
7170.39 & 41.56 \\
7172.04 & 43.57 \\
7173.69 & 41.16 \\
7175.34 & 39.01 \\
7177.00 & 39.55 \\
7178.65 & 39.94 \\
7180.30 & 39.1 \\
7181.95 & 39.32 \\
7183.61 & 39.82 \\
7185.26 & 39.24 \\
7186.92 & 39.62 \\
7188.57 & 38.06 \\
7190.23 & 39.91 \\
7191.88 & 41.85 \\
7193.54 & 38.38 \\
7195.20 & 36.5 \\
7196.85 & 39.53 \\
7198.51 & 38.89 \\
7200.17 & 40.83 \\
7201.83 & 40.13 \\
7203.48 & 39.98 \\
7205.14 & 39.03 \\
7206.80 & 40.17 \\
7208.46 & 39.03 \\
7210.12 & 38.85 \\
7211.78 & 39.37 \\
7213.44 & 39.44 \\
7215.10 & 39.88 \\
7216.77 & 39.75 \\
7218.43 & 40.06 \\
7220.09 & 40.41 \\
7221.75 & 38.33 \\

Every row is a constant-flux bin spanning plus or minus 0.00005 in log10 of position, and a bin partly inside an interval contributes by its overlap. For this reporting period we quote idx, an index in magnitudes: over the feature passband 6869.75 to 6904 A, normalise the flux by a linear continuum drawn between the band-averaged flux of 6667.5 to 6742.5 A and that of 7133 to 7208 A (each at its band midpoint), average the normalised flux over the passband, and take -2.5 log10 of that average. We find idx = 0.11 mag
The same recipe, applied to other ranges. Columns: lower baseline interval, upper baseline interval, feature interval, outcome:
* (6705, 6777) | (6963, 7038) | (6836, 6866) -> 0.14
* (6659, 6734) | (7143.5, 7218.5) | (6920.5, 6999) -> 0.07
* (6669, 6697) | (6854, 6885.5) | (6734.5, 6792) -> 0.02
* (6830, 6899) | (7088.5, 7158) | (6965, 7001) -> -0.02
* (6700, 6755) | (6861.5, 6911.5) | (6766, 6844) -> 0.16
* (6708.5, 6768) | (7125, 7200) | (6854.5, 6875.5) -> 0.16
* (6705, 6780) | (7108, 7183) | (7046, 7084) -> 0.01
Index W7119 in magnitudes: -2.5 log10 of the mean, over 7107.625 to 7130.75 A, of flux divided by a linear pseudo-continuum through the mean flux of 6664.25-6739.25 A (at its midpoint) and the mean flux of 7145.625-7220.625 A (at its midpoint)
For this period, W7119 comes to 0.05 mag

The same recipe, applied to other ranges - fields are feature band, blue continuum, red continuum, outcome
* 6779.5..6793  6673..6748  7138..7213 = 0.171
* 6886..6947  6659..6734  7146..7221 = 0.094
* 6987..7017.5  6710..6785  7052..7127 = 0.033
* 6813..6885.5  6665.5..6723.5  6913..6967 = 0.065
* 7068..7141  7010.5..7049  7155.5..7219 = 0.010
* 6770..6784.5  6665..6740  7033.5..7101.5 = 0.161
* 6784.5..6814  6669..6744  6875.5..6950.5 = 0.130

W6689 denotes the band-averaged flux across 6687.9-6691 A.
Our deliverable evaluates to 44.2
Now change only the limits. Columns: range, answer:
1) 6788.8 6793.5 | 43.1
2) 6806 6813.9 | 44.1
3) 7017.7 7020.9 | 42.3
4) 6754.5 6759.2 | 44.5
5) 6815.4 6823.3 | 44.6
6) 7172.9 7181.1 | 39.7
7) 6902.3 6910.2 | 44.8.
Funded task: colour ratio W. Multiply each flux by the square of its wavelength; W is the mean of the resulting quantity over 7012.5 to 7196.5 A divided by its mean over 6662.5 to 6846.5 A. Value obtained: 0.9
